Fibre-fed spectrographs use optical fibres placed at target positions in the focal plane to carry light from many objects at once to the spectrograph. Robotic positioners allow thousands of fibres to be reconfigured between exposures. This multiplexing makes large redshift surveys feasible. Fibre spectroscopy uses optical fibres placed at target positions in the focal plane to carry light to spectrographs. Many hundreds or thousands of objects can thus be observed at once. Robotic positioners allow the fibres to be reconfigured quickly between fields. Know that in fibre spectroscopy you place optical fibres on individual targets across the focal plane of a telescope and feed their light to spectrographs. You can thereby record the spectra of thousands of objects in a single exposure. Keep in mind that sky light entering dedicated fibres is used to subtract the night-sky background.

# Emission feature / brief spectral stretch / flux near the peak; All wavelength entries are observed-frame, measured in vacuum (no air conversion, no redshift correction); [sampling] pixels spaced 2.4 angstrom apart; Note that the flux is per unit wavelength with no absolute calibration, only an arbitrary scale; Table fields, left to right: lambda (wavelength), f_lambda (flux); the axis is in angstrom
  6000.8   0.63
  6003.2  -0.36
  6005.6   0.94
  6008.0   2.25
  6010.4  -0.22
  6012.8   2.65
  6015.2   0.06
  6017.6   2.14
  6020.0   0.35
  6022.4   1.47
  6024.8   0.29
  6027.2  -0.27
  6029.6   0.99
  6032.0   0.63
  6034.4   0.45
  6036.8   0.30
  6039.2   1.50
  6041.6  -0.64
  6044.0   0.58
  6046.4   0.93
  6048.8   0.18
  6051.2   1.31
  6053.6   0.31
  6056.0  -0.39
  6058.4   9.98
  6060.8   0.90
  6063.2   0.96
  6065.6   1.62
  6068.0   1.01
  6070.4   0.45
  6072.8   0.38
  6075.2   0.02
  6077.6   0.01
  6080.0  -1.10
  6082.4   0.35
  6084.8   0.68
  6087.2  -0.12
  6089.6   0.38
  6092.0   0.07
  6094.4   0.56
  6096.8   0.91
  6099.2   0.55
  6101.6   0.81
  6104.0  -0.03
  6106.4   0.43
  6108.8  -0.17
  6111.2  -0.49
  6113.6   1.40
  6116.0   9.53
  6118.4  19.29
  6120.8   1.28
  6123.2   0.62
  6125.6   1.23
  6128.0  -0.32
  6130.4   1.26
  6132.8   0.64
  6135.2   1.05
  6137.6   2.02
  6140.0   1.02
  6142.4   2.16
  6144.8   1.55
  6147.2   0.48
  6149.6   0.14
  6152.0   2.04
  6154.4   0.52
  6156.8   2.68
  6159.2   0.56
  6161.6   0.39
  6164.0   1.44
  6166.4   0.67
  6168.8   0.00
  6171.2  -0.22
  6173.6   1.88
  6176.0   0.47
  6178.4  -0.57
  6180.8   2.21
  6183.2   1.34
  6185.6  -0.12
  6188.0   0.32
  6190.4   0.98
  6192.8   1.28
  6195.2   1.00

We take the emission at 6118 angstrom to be [O III] 5007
